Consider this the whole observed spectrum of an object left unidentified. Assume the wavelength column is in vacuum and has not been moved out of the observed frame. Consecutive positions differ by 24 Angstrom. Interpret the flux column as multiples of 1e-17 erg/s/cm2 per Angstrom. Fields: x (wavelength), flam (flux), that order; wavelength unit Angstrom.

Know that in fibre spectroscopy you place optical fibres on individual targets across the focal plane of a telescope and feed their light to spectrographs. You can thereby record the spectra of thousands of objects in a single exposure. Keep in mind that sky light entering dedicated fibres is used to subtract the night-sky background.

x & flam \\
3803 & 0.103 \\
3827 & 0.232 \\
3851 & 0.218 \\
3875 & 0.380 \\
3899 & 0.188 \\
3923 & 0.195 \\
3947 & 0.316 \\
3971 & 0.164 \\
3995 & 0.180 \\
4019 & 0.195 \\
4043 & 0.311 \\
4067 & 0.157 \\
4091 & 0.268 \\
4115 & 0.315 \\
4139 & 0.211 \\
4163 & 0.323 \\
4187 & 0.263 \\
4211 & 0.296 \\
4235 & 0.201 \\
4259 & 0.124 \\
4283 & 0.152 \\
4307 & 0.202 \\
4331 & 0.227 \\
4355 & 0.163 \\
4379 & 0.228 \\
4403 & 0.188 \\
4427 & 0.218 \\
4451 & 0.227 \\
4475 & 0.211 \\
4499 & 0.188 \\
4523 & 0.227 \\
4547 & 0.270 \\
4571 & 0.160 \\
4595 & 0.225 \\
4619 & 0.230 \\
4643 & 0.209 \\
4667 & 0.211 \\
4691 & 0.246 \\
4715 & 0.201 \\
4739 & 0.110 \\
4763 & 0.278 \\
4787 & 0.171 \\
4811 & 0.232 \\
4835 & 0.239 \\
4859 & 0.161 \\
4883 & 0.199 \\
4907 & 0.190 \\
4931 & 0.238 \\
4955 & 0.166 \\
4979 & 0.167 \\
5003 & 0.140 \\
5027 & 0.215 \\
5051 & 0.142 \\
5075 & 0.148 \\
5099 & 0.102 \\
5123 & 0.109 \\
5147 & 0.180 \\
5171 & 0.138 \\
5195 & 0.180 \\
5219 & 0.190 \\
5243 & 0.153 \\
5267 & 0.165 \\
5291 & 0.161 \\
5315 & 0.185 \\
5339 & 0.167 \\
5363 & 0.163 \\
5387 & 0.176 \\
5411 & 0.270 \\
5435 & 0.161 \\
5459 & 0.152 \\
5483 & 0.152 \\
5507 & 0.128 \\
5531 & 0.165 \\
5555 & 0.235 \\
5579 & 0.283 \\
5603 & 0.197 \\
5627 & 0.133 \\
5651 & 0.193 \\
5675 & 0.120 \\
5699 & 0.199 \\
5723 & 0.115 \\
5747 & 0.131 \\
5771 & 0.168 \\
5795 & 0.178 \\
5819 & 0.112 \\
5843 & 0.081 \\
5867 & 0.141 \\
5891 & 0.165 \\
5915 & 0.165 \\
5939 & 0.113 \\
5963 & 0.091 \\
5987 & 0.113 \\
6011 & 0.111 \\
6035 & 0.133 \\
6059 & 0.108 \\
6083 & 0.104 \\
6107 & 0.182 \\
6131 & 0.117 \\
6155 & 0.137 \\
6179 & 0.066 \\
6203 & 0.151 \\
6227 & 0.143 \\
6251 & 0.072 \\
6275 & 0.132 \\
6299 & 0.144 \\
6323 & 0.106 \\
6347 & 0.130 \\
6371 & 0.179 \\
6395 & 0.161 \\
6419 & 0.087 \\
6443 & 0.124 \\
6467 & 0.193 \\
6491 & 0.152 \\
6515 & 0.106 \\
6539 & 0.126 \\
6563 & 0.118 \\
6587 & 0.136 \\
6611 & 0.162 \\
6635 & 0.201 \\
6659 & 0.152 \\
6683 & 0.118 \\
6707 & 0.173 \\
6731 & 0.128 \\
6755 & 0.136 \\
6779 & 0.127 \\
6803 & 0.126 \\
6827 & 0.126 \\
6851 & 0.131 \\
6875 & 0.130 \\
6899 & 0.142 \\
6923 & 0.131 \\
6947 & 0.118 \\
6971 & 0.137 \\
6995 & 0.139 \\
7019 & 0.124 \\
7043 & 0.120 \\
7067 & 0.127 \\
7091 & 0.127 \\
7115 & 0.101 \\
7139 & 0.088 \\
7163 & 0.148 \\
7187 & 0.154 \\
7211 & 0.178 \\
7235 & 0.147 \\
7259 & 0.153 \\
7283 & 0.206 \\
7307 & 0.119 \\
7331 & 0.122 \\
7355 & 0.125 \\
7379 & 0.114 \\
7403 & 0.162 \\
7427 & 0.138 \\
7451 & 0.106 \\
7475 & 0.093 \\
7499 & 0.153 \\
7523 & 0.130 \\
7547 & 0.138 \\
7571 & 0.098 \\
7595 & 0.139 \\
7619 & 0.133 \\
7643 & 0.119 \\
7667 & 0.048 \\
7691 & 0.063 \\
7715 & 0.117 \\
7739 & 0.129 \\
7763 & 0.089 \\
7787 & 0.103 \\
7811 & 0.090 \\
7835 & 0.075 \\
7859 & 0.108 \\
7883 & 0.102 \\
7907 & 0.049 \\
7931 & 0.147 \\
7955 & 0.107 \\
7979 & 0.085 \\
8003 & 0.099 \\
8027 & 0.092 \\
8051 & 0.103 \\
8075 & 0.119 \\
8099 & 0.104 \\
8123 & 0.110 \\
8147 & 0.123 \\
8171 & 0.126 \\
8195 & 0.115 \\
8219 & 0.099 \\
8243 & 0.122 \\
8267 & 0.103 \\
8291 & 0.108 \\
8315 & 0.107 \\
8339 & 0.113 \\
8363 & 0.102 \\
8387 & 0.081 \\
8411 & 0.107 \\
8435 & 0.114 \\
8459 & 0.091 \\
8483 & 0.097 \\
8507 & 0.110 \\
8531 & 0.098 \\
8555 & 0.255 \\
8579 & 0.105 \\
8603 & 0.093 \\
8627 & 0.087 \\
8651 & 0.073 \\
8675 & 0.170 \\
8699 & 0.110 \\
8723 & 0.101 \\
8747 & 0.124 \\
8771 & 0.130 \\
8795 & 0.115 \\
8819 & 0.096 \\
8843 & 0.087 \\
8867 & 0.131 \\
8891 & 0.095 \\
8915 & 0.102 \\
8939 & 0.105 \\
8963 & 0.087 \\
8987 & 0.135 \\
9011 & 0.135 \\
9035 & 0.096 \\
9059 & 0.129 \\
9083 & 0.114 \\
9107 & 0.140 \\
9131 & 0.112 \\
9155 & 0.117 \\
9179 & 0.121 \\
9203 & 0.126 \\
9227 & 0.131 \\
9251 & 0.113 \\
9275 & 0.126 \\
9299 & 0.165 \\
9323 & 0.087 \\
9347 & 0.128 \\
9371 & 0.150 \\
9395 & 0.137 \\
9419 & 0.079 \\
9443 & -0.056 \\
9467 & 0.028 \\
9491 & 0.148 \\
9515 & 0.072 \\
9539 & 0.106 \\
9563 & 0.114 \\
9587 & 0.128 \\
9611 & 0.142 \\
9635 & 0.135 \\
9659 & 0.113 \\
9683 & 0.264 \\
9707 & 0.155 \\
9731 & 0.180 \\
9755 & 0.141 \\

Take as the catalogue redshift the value 1.29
